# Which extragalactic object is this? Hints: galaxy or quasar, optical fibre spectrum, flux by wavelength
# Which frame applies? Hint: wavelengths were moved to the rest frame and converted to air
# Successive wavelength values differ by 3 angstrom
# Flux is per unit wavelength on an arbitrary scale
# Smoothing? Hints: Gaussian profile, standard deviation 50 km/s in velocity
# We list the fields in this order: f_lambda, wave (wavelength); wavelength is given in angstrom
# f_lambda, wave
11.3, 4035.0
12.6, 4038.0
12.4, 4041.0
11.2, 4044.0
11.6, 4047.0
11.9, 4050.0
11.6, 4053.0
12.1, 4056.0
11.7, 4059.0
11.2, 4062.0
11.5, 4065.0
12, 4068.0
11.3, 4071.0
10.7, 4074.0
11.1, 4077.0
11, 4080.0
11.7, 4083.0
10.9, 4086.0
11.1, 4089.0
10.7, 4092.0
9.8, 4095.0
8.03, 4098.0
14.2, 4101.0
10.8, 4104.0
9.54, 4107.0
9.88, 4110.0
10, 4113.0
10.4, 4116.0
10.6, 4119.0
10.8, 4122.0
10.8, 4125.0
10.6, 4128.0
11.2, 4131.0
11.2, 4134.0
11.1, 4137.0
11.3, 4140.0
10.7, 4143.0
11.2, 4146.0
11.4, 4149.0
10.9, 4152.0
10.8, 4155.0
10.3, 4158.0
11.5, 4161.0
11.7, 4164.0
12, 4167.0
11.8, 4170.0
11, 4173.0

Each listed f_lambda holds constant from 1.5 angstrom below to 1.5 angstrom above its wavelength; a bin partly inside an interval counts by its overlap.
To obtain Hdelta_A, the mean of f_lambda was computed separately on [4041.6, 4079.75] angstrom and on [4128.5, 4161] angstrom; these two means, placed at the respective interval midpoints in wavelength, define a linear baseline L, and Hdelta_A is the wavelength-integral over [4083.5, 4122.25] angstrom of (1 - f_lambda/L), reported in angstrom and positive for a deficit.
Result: 2.47 angstrom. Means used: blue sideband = 11.5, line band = 10.5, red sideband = 11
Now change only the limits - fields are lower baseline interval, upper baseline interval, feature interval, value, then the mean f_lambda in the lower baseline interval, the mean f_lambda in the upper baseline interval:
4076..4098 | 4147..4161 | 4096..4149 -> 0.4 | 10.7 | 10.9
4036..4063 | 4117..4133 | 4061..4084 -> 0.4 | 11.8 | 10.8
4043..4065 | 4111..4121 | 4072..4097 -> 0.4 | 11.6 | 10.3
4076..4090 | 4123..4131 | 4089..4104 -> 0.4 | 11.2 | 10.8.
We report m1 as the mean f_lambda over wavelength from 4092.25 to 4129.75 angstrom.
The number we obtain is 10.5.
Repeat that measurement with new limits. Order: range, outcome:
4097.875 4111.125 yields 10.8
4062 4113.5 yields 10.9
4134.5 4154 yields 11.1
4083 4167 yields 10.8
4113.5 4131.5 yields 10.7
